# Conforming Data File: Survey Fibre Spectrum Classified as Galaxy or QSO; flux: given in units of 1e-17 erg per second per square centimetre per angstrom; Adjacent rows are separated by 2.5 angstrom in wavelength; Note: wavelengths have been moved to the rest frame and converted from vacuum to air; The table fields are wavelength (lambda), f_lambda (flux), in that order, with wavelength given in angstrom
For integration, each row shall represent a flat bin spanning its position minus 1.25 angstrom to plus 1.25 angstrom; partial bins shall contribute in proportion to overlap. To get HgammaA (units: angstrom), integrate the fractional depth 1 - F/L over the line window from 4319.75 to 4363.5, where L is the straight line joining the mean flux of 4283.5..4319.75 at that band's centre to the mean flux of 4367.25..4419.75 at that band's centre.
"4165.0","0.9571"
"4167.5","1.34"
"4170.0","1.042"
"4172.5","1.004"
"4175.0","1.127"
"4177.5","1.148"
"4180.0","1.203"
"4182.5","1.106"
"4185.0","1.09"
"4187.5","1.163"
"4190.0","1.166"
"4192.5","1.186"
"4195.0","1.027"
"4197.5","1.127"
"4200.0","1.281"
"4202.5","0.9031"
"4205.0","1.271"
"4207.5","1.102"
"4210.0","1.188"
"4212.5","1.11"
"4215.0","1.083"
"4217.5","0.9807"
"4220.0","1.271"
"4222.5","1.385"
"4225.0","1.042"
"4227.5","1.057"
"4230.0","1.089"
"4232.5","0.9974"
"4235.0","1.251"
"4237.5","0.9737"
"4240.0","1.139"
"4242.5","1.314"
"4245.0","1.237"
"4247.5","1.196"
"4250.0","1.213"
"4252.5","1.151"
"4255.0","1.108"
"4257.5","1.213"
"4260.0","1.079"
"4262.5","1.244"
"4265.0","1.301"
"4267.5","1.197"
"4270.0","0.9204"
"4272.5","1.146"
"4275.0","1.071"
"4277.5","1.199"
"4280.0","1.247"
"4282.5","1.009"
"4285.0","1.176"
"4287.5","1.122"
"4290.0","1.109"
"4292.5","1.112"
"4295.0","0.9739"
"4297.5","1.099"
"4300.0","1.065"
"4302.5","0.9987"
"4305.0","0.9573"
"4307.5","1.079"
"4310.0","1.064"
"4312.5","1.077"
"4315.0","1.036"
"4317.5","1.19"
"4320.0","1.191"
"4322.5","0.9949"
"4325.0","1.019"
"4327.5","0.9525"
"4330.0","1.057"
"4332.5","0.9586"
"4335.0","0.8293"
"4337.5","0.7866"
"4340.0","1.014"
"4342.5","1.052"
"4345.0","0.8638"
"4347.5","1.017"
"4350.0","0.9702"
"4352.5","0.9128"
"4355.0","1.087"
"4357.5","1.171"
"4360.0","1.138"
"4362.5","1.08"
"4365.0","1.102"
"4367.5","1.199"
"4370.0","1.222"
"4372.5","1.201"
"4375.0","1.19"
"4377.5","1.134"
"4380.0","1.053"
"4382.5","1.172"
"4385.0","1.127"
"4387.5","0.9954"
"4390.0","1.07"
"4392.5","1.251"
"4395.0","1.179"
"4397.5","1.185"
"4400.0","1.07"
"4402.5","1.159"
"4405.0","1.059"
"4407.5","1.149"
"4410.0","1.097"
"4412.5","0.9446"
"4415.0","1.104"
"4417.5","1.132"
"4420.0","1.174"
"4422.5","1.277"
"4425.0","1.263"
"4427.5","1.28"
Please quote 4.0 angstrom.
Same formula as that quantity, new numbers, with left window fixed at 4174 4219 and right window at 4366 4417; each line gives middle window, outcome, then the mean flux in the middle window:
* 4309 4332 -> 1.4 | 1.06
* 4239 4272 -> -1.5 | 1.18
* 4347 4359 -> 1.0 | 1.03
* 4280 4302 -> 0.7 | 1.09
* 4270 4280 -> 0.0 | 1.12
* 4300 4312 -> 1.0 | 1.03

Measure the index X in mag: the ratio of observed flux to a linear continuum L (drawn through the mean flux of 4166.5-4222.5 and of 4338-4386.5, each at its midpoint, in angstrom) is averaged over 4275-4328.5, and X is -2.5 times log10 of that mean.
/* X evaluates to 0.02 mag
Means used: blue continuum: 1.14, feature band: 1.08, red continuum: 1.08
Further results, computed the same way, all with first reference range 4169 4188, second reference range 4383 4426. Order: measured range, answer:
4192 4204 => 0.01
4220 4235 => -0.02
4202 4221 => -0.01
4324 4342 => 0.18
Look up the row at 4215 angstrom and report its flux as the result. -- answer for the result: 1.083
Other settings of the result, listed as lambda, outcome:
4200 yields 1.281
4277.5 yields 1.199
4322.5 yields 0.9949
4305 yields 0.9573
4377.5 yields 1.134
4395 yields 1.179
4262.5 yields 1.244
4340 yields 1.014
